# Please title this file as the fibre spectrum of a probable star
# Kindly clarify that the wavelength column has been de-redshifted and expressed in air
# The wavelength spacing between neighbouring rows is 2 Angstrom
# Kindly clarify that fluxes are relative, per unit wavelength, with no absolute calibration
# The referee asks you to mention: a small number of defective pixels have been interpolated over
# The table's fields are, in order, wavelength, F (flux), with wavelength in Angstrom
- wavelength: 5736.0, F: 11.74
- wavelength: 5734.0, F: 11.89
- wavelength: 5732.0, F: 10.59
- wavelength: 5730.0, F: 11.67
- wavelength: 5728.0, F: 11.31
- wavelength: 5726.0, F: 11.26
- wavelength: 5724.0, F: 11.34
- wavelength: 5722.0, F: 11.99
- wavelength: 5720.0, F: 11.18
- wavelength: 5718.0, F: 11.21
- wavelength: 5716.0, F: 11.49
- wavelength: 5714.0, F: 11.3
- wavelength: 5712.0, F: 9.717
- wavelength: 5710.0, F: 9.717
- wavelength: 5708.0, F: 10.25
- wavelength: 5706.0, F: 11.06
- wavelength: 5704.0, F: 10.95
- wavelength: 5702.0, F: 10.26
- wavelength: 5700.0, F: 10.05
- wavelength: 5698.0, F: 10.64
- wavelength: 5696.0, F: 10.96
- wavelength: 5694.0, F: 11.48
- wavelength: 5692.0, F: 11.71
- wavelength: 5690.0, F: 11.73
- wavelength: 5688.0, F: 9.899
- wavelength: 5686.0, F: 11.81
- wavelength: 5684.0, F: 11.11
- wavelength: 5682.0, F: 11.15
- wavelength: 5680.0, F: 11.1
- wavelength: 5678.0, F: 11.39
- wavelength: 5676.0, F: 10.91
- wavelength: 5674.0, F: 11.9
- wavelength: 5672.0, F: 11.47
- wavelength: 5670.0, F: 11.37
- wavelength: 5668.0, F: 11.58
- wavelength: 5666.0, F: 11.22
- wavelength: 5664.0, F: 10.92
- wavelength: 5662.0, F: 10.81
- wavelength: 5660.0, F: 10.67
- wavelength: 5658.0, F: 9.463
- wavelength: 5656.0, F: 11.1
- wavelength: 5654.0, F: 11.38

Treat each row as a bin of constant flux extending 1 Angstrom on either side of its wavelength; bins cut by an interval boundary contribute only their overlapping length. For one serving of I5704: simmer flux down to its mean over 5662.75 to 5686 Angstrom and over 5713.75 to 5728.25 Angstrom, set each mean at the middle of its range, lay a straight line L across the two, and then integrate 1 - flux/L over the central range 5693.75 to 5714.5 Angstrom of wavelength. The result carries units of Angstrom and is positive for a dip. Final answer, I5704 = 1.51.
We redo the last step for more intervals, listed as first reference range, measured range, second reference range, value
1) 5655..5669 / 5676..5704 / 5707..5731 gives -0.2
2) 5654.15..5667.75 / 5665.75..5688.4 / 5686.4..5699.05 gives -0.7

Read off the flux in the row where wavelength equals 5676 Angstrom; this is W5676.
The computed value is 10.91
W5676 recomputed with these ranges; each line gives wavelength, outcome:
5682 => 11.15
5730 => 11.67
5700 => 10.05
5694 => 11.48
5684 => 11.11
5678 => 11.39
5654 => 11.38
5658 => 9.463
